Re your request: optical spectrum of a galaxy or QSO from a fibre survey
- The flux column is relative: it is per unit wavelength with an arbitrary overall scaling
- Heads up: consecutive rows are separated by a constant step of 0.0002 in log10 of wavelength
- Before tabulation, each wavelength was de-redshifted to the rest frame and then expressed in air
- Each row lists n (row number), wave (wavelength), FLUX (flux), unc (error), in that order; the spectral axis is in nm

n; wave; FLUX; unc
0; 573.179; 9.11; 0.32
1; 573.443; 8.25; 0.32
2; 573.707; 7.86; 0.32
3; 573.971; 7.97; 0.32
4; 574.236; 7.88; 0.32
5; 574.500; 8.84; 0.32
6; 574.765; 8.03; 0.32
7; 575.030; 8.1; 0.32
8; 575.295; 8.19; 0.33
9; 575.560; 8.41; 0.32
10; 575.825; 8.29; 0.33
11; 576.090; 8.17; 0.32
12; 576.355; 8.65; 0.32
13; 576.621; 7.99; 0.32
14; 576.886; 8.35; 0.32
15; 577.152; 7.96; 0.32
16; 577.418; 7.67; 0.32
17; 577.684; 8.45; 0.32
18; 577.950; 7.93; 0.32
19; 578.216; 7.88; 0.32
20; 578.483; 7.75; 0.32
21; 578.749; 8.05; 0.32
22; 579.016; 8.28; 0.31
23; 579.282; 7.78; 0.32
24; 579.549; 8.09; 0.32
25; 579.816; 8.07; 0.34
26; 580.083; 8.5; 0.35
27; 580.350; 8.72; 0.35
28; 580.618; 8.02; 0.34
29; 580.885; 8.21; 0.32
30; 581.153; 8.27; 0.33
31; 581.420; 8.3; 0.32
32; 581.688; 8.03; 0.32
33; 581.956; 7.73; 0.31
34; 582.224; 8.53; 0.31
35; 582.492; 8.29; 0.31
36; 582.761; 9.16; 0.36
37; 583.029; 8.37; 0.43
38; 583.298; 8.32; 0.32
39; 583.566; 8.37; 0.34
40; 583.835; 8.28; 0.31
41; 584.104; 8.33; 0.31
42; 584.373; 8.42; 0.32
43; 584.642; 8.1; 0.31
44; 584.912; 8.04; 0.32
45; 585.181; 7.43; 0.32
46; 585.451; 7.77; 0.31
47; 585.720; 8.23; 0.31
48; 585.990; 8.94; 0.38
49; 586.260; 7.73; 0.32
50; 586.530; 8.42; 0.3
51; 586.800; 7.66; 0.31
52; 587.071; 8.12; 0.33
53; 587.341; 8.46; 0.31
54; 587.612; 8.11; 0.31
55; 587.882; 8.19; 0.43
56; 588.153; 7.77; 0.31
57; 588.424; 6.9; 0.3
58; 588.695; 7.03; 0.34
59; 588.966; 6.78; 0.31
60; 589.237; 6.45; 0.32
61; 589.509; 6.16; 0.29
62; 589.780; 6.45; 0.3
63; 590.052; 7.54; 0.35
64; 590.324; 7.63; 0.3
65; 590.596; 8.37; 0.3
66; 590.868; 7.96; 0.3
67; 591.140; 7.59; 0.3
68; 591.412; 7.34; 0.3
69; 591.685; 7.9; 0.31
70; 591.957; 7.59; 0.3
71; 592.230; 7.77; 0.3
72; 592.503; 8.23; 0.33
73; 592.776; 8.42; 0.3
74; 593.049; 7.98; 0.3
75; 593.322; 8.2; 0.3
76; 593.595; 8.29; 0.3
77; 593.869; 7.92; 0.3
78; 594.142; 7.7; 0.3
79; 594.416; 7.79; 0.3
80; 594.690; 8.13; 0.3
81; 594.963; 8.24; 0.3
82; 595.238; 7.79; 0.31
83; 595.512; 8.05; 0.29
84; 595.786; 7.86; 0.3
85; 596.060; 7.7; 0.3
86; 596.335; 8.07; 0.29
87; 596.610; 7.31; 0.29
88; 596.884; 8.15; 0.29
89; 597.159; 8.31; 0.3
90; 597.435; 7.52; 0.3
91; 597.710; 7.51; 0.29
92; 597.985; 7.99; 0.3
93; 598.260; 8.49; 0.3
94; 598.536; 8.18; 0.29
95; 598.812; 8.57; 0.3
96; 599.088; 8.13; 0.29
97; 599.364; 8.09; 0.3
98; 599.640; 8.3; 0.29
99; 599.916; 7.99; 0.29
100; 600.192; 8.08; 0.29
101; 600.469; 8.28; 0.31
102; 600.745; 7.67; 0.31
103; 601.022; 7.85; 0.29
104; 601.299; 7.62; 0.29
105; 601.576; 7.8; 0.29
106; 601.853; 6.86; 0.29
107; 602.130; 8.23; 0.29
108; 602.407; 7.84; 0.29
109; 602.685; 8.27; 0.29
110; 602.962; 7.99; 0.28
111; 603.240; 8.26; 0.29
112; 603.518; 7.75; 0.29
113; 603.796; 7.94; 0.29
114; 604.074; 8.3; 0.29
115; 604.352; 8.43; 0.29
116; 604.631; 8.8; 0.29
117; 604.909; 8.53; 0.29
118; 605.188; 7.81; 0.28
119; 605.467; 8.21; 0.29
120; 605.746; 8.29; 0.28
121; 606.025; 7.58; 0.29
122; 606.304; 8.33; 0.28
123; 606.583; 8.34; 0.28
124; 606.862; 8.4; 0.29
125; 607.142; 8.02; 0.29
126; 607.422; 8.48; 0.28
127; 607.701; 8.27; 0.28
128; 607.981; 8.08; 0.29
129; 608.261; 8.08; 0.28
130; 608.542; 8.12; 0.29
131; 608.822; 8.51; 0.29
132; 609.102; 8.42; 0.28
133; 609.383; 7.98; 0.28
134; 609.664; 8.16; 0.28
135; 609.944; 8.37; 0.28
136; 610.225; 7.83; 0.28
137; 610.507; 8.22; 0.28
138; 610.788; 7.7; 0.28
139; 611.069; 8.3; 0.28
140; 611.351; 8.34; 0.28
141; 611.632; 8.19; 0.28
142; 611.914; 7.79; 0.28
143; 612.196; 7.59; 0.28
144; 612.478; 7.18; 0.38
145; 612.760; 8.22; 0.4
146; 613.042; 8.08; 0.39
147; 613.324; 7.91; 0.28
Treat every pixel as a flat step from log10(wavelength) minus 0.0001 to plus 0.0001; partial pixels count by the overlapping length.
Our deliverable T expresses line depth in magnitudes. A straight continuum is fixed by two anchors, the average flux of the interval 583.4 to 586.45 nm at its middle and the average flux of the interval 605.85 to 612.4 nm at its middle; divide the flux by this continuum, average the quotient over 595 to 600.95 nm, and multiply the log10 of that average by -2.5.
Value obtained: 0.02 mag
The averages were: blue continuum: 8.16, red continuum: 8.13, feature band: 8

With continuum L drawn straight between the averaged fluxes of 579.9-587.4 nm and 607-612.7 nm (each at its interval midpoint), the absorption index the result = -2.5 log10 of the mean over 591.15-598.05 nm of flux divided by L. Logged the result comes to 0.04 mag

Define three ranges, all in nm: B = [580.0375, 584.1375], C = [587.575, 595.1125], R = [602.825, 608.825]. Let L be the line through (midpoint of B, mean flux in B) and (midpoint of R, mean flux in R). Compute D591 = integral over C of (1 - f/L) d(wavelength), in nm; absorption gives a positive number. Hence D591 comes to 0.57 nm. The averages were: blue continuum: 8.34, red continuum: 8.2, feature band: 7.65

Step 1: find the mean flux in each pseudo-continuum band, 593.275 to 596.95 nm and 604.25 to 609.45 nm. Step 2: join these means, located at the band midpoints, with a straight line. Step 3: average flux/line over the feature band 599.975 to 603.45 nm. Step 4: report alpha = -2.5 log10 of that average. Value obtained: 0.03 mag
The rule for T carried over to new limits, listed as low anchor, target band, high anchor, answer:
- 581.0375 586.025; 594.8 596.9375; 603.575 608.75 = 0.05 mag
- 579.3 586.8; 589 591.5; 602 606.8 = 0.13 mag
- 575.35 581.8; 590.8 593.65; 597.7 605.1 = 0.02 mag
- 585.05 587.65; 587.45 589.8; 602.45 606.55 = 0.14 mag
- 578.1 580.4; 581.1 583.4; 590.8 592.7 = -0.04 mag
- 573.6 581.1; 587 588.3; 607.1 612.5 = 0.00 mag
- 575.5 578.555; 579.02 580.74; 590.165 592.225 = -0.02 mag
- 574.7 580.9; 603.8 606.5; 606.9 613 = -0.02 mag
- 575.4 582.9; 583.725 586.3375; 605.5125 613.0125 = 0.01 mag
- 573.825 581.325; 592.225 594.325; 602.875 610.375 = 0.01 mag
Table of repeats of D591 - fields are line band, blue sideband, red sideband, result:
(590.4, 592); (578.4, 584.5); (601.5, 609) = 0.08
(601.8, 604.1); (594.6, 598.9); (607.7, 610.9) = 0.03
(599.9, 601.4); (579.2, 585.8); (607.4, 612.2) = 0.05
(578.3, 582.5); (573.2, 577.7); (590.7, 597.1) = -0.02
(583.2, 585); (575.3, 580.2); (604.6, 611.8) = -0.03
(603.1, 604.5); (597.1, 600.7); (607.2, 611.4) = 0.00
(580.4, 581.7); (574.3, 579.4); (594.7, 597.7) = -0.02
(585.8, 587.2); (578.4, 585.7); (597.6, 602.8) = -0.01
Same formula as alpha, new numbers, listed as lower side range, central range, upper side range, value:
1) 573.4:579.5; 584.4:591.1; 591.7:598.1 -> 0.04 mag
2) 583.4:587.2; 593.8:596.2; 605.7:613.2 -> 0.03 mag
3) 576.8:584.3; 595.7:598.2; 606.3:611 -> 0.05 mag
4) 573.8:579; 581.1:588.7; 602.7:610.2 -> 0.00 mag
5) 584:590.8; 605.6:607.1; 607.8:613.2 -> -0.02 mag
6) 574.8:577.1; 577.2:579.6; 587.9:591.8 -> 0.01 mag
